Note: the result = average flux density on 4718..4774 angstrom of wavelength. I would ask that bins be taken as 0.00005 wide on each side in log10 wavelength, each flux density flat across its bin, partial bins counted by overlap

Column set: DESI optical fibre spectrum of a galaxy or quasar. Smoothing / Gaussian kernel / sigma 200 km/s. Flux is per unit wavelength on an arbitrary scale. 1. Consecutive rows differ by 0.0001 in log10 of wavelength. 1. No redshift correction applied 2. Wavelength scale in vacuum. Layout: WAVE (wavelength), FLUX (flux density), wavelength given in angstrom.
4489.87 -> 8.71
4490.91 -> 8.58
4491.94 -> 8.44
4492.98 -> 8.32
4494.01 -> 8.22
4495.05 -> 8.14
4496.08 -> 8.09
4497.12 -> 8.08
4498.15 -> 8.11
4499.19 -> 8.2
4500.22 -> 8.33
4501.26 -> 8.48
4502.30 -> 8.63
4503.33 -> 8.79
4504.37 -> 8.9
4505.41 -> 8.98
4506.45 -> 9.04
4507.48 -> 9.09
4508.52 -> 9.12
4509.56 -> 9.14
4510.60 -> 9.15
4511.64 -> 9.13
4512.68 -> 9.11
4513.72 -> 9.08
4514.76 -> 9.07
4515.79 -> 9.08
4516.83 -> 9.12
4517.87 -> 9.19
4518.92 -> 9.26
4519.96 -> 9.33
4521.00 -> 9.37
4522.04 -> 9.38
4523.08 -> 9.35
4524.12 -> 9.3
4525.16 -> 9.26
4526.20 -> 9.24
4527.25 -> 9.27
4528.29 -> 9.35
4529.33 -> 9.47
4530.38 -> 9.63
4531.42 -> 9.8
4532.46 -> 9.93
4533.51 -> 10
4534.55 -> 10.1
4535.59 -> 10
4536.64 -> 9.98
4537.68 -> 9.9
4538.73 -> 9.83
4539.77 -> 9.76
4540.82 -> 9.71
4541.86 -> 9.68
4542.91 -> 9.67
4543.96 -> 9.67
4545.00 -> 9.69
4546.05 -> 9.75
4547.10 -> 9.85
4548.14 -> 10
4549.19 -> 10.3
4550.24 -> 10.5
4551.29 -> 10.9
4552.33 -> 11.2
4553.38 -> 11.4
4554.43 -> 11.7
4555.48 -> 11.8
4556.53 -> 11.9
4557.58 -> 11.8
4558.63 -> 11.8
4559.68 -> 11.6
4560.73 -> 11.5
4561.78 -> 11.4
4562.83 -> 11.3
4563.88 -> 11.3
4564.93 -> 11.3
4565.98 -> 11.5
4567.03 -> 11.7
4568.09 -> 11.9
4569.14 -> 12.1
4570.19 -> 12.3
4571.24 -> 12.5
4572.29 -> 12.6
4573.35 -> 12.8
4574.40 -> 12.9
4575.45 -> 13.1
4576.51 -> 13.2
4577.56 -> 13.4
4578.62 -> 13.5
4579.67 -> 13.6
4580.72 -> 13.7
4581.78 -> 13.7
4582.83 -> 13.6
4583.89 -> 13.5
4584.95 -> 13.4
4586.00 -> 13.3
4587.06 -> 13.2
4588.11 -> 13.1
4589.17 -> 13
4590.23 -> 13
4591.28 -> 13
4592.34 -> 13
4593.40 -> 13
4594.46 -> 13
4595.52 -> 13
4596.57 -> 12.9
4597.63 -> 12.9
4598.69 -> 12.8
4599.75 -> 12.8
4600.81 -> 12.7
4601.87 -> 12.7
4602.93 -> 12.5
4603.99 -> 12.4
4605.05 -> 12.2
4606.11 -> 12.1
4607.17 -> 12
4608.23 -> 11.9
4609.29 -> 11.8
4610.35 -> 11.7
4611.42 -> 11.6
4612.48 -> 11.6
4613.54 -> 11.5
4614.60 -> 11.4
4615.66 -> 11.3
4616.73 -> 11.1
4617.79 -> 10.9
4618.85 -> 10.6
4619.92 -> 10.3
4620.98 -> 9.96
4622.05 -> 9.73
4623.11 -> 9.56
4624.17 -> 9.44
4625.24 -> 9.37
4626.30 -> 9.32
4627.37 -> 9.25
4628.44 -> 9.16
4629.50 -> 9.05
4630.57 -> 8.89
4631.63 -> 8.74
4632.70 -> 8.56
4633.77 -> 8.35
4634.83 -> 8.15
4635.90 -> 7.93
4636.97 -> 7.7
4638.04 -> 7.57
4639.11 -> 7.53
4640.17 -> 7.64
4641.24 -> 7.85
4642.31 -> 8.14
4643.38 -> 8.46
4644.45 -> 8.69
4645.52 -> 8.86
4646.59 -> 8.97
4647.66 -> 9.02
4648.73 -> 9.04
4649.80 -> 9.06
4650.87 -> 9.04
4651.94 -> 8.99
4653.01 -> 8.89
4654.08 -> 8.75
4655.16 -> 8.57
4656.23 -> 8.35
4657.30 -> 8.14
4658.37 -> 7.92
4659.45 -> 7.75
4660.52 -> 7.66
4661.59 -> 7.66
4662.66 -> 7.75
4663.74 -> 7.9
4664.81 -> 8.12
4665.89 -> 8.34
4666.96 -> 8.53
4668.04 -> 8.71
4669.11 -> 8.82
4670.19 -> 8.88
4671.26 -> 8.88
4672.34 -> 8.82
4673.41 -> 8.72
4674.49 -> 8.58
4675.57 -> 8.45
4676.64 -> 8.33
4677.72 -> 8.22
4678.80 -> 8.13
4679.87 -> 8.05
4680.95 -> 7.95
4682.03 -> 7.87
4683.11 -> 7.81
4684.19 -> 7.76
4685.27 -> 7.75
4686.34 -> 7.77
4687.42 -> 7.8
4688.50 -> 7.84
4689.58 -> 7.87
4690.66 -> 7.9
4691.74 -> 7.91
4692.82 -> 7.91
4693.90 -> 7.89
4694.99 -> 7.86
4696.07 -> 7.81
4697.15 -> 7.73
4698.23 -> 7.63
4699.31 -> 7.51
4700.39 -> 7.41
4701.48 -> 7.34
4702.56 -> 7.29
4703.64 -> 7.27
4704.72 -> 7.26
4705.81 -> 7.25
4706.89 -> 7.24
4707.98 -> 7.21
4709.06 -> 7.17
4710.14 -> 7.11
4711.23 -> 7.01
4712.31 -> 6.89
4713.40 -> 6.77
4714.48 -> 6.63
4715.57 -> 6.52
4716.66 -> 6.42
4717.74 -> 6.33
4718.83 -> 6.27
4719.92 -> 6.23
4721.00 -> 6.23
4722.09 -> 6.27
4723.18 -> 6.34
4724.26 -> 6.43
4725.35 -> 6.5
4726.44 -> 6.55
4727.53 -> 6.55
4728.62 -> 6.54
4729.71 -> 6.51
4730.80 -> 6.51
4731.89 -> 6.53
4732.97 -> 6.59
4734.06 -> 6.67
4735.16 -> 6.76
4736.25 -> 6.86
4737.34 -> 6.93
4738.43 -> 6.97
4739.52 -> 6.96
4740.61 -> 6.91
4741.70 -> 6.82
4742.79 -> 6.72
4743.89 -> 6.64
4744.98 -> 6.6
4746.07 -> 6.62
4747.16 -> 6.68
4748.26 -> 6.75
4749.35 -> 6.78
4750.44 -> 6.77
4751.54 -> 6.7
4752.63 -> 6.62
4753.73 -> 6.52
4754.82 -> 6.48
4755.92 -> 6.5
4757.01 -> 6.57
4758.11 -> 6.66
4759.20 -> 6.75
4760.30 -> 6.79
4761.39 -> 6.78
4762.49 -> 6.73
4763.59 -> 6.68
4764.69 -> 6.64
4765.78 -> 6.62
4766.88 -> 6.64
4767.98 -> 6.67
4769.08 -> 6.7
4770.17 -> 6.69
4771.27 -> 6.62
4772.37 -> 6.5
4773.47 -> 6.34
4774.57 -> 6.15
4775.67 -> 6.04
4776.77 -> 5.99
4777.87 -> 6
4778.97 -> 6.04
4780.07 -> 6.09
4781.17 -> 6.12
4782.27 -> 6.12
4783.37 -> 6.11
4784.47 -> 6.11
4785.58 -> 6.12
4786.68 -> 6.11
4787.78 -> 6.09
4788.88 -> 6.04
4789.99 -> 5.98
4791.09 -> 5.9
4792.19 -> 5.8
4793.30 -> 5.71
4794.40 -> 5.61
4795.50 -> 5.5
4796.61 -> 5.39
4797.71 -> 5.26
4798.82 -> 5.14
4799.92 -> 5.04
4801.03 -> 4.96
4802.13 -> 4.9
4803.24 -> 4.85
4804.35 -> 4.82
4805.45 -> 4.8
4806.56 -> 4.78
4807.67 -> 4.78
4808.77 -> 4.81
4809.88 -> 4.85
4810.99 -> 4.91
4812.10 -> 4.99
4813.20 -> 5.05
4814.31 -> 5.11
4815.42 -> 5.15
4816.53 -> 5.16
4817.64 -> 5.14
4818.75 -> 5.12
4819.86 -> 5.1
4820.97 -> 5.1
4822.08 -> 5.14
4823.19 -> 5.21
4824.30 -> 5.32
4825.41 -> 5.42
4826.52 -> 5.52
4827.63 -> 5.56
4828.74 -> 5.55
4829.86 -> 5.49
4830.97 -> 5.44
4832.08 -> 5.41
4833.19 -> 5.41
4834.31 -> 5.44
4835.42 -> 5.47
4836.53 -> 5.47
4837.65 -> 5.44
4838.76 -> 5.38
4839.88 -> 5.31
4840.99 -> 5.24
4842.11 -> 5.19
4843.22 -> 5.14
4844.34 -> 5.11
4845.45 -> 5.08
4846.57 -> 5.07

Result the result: 6.62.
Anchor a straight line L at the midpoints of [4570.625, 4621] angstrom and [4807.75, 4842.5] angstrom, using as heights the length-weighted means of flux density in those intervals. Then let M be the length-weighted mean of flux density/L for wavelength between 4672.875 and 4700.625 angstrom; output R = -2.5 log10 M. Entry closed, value 0.21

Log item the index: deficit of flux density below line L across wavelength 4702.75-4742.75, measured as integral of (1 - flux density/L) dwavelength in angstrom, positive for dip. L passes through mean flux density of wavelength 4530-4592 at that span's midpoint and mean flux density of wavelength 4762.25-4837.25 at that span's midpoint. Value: 4.3 angstrom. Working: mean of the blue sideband 11.6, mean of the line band 6.73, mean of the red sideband 5.63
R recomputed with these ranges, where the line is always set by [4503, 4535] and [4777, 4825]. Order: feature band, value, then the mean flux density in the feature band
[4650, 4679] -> -0.16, 8.41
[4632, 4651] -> -0.10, 8.35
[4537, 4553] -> -0.13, 10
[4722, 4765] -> -0.08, 6.66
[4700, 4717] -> -0.06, 7.05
